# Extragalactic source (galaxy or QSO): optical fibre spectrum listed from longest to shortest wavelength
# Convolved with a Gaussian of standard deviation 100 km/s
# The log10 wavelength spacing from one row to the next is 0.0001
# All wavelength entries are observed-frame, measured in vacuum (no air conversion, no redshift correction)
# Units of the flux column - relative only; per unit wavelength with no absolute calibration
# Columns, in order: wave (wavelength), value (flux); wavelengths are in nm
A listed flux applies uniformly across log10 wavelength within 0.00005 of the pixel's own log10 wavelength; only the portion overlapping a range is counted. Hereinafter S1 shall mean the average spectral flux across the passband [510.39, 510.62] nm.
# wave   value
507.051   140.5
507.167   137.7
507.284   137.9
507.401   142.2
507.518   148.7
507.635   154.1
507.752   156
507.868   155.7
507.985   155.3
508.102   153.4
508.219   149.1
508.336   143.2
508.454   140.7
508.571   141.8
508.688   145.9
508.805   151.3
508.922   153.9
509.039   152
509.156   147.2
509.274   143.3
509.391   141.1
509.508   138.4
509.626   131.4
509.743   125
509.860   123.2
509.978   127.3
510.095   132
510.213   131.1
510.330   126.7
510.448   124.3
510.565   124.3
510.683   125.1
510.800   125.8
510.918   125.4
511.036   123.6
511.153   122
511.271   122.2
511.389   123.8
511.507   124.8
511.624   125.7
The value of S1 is 125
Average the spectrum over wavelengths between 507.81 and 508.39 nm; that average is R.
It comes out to 152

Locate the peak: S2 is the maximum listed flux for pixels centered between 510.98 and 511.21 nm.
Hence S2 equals 123.6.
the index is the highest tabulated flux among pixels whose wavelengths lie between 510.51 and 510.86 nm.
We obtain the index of 125.8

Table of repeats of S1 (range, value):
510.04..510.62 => 128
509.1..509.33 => 145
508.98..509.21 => 150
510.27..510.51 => 126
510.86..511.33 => 123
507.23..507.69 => 146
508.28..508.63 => 142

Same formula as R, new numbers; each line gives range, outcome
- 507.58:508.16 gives 155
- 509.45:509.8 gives 132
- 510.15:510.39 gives 129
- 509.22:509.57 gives 141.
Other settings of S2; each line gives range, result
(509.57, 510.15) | 132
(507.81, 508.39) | 155.7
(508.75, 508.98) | 153.9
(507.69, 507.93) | 156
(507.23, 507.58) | 148.7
